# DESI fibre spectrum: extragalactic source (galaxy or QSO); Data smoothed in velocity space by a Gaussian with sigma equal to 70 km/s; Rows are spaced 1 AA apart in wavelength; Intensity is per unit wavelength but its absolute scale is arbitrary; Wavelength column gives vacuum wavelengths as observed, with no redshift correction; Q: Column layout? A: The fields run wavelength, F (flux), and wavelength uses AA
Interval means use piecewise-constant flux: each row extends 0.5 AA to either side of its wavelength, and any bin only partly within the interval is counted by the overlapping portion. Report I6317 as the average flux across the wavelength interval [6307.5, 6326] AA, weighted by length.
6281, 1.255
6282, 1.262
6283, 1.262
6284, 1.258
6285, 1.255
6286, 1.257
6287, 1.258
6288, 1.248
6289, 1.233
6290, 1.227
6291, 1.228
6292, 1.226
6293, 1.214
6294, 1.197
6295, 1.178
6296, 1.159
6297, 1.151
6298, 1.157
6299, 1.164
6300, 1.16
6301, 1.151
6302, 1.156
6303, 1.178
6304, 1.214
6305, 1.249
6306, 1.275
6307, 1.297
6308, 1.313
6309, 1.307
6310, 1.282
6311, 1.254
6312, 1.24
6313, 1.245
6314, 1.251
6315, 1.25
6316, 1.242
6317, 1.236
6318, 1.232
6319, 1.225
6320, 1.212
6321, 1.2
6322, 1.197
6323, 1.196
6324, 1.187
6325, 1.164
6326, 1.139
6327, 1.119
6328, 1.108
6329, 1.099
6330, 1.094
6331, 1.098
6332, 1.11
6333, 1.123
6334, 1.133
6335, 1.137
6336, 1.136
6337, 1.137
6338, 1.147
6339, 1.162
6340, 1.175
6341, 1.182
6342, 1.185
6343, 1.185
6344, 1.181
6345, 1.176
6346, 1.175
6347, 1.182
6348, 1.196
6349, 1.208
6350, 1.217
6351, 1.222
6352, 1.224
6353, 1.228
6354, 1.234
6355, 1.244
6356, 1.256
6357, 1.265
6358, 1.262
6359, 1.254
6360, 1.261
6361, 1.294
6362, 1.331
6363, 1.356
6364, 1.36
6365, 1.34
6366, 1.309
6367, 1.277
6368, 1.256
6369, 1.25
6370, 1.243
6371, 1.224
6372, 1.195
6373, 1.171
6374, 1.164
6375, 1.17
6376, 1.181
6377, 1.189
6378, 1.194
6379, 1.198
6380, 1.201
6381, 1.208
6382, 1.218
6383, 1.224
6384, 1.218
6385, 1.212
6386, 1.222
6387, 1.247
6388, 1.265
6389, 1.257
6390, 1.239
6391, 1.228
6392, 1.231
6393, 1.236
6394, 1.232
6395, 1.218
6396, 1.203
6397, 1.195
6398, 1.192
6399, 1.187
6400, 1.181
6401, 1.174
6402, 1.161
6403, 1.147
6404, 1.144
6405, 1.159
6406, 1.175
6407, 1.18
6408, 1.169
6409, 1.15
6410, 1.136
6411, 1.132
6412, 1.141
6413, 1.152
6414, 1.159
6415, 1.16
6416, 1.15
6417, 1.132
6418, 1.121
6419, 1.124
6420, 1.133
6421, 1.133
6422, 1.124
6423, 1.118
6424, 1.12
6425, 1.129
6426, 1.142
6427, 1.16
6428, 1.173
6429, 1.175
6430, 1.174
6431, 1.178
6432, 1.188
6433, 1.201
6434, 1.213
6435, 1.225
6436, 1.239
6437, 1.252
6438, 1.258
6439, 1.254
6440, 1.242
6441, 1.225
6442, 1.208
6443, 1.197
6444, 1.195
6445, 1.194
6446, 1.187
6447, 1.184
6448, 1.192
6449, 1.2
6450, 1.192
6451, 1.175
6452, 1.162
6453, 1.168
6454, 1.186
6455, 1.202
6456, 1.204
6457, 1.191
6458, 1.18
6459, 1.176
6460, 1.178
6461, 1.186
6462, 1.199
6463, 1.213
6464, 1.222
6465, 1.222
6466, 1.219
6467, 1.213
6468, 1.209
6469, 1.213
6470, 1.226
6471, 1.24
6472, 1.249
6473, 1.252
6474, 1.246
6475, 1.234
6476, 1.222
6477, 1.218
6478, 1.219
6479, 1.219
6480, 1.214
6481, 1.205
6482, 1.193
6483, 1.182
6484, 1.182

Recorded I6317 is 1.23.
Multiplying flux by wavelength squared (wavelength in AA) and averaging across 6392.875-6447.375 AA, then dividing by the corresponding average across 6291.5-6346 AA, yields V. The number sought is 1.02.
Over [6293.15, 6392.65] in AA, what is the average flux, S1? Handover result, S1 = 1.21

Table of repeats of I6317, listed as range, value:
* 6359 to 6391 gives 1.24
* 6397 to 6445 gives 1.17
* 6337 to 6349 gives 1.18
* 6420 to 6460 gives 1.19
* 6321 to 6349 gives 1.15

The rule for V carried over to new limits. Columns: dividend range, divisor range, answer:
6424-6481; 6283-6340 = 1.05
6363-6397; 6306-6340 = 1.05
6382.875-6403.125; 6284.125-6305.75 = 1.04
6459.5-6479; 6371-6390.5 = 1.04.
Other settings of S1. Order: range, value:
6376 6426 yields 1.18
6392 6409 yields 1.18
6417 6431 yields 1.14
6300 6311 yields 1.24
